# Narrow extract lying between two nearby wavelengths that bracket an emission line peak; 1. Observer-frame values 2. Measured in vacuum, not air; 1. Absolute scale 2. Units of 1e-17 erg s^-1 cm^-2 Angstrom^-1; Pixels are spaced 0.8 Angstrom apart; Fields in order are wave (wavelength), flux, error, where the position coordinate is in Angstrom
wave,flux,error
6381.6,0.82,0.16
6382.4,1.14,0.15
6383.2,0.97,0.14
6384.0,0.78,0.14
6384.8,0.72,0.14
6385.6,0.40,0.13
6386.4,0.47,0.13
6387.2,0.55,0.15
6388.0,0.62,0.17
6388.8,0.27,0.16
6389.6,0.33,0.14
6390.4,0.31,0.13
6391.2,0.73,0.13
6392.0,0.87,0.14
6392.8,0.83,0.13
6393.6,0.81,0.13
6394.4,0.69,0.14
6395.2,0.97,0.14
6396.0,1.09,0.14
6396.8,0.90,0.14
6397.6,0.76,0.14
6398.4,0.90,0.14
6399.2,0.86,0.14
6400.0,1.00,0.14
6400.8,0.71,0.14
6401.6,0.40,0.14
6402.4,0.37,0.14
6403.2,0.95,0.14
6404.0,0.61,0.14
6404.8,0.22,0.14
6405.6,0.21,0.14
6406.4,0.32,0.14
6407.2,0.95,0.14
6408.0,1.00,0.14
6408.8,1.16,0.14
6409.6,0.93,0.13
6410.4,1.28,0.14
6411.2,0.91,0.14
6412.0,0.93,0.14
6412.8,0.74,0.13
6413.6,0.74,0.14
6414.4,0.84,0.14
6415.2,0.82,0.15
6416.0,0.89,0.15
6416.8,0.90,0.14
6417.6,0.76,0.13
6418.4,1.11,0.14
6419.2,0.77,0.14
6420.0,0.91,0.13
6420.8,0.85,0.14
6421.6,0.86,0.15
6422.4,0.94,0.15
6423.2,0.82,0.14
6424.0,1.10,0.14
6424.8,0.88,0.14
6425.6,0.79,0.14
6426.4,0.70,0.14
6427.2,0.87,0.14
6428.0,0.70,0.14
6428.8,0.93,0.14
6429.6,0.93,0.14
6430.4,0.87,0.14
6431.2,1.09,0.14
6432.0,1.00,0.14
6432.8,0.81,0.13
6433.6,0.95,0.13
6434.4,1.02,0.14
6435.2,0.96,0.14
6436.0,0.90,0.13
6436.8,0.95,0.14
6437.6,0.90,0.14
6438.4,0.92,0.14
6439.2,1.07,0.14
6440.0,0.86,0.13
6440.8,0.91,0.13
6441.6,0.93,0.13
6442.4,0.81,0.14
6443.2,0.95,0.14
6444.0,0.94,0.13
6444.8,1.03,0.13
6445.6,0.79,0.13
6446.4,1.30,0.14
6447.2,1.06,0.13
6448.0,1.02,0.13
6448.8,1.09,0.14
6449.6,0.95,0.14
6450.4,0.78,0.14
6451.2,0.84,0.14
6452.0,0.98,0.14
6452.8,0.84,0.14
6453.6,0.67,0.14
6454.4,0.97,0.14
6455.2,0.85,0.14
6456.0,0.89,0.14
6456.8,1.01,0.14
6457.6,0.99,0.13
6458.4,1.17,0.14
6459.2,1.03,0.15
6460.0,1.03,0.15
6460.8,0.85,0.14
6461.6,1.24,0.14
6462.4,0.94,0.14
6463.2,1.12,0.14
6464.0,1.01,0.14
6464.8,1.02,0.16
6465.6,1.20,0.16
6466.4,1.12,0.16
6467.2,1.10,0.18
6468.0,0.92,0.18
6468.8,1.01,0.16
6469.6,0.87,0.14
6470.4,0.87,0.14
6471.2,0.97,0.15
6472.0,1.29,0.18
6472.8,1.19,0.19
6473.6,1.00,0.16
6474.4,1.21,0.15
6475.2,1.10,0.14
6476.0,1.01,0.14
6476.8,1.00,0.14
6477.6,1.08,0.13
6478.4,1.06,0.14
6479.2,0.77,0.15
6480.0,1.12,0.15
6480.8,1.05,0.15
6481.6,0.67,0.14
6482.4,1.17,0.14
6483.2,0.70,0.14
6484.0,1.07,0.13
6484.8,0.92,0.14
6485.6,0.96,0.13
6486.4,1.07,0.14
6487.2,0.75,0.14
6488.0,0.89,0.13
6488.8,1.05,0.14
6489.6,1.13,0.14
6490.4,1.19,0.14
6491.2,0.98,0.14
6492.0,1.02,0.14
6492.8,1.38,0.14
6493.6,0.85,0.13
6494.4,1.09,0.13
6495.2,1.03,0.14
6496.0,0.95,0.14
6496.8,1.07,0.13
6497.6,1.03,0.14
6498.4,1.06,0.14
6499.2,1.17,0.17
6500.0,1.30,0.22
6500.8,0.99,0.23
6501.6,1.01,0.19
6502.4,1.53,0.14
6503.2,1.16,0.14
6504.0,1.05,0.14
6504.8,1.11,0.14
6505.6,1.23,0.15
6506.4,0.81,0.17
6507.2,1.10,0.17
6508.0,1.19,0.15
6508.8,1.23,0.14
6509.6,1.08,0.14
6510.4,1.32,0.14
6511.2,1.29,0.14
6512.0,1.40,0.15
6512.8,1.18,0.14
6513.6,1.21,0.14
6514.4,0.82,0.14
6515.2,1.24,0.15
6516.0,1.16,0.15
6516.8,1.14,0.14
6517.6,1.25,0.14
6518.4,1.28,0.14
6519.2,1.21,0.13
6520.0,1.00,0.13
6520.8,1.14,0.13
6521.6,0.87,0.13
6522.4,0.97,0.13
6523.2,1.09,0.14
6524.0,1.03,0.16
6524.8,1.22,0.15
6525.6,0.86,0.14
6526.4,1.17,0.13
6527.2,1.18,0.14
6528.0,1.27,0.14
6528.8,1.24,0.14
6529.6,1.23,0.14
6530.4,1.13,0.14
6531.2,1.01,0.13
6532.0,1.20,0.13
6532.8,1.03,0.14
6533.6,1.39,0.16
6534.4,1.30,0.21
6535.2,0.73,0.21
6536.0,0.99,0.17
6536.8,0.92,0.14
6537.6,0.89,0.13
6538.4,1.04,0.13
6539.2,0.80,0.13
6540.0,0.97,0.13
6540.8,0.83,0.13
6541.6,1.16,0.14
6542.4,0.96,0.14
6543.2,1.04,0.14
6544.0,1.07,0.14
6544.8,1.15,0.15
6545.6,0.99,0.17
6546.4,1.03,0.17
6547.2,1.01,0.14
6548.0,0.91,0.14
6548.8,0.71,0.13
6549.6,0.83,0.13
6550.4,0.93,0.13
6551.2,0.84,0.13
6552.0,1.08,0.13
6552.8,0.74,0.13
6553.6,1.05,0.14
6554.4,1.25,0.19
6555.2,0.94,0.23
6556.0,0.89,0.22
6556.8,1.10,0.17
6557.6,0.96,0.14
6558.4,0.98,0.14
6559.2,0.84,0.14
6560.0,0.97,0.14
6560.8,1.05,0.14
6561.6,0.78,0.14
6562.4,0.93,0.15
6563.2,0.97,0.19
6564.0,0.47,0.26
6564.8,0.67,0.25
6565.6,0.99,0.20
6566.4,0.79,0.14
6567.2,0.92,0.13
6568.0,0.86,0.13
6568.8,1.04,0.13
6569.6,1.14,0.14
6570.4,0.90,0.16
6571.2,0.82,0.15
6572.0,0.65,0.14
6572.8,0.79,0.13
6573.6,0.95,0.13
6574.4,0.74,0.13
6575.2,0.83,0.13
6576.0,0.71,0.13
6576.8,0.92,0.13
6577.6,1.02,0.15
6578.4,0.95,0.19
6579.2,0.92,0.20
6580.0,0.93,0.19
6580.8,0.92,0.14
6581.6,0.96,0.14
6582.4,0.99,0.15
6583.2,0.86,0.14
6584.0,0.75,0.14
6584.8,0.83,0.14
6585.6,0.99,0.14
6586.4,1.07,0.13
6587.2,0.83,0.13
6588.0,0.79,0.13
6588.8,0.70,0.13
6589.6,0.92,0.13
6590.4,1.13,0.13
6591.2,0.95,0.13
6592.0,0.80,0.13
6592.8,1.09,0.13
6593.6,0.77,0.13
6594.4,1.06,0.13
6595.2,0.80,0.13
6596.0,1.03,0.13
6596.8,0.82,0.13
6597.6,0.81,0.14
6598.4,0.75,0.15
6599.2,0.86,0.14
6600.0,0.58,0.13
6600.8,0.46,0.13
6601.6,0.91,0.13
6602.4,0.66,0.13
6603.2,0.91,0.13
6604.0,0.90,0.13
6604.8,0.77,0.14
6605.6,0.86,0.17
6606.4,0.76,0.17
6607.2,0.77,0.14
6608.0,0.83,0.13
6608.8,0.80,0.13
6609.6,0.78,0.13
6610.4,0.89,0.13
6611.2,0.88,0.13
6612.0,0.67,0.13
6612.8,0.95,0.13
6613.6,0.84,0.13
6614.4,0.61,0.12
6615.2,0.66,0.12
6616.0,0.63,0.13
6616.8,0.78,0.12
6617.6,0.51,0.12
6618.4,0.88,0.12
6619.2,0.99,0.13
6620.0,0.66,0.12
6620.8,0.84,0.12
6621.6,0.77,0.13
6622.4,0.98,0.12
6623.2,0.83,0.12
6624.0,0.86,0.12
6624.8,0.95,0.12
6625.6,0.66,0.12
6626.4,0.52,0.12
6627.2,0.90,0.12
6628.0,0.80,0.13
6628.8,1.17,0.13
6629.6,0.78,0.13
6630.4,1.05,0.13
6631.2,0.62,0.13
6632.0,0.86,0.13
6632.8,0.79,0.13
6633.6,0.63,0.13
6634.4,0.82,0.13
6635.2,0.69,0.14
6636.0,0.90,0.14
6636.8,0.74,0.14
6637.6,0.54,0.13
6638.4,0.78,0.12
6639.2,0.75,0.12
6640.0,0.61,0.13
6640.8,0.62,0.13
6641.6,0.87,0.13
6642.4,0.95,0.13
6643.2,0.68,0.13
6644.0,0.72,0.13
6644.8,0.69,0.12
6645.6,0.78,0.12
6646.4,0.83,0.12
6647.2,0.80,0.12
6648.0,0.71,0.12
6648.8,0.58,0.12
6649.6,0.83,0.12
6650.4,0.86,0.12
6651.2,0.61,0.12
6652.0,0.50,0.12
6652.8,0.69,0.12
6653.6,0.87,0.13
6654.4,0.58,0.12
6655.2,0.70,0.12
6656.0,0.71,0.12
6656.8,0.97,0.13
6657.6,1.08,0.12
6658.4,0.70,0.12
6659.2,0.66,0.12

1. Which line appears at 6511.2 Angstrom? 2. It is C III] 1909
